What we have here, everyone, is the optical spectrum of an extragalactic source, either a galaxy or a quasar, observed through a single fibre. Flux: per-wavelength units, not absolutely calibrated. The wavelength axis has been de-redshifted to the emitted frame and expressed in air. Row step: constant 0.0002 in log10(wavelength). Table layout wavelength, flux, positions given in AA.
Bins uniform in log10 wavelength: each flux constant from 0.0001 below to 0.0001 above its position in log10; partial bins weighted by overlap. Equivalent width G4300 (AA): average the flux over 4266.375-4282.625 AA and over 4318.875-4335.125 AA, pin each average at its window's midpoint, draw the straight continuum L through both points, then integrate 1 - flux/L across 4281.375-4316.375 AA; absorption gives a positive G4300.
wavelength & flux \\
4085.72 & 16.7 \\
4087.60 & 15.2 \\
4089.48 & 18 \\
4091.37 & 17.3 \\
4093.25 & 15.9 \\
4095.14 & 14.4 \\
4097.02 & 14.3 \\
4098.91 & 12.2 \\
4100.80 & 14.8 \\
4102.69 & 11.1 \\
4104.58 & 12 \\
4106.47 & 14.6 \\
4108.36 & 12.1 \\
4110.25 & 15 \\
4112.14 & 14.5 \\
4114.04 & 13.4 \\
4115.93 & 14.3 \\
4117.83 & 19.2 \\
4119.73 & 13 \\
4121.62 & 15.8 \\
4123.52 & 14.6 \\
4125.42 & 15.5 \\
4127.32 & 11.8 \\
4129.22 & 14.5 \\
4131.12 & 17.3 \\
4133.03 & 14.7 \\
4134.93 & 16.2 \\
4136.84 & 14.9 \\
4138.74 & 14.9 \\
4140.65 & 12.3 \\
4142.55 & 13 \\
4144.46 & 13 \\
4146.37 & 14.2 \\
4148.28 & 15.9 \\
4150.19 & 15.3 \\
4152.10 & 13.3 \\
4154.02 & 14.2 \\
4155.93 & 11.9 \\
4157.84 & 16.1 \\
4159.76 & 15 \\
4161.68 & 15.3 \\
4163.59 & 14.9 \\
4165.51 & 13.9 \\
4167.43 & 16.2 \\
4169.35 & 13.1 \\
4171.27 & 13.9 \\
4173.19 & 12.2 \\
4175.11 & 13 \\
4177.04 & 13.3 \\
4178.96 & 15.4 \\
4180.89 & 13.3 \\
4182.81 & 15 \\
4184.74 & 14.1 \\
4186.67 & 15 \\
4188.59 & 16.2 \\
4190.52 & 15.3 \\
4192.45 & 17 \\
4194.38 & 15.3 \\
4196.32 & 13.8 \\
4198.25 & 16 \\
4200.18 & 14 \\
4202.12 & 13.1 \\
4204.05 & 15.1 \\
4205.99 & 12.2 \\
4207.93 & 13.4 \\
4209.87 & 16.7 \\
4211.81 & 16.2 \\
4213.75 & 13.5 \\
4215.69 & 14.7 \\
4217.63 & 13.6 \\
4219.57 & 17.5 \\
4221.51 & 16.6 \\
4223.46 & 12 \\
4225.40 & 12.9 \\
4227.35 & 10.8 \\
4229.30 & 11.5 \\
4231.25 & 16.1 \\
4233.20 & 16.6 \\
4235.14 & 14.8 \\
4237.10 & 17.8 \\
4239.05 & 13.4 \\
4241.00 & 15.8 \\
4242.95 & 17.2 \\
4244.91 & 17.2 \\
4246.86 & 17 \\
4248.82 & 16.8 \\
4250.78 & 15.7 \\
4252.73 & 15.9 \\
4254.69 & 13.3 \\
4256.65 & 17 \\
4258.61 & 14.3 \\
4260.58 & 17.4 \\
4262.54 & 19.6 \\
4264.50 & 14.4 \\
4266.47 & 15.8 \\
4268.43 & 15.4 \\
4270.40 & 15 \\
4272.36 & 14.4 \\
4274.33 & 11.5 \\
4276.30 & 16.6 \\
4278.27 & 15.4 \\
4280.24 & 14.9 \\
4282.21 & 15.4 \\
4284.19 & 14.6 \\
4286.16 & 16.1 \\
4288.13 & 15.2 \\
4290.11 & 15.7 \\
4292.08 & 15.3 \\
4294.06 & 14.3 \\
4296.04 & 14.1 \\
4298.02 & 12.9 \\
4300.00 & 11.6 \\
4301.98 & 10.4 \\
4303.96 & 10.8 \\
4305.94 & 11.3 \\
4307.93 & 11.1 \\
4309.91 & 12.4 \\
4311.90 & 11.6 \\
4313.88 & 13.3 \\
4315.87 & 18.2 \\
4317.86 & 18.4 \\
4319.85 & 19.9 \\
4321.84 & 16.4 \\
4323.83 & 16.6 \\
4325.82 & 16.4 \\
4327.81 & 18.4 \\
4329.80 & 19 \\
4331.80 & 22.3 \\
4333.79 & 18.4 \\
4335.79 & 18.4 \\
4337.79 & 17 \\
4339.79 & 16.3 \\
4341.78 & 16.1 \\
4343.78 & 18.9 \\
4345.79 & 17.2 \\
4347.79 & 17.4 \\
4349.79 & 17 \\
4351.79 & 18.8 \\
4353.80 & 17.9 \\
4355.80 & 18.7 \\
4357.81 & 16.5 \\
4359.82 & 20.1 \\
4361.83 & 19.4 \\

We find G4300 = 6.3 AA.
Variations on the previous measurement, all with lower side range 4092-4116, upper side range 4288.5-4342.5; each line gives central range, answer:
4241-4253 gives -1.38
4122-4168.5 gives -1.51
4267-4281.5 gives 0.31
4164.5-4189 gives 0.32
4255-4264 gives -1.00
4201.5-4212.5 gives 0.10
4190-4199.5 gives -0.63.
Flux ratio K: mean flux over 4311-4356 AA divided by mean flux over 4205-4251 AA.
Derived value 1.17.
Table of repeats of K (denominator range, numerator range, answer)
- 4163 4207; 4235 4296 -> 1.08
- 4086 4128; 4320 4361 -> 1.23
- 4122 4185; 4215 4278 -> 1.07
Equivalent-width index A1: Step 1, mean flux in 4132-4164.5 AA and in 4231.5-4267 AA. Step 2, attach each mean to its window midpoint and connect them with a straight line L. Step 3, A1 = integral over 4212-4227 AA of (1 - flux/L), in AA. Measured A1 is 1.22 AA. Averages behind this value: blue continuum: 14.4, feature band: 14.3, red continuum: 16.1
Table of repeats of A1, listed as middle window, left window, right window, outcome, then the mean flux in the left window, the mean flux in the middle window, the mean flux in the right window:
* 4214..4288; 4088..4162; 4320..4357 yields 5.6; 14.5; 15.3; 17.9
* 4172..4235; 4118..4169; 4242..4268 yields 4.3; 14.6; 14.4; 16.3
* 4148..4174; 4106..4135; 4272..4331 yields 0.7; 14.7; 14.3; 14.8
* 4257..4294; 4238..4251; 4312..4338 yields 3.1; 16.2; 15.4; 17.7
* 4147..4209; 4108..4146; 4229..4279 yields 2.3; 14.5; 14.4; 15.7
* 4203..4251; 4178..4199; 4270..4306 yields -1.0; 15.1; 15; 14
